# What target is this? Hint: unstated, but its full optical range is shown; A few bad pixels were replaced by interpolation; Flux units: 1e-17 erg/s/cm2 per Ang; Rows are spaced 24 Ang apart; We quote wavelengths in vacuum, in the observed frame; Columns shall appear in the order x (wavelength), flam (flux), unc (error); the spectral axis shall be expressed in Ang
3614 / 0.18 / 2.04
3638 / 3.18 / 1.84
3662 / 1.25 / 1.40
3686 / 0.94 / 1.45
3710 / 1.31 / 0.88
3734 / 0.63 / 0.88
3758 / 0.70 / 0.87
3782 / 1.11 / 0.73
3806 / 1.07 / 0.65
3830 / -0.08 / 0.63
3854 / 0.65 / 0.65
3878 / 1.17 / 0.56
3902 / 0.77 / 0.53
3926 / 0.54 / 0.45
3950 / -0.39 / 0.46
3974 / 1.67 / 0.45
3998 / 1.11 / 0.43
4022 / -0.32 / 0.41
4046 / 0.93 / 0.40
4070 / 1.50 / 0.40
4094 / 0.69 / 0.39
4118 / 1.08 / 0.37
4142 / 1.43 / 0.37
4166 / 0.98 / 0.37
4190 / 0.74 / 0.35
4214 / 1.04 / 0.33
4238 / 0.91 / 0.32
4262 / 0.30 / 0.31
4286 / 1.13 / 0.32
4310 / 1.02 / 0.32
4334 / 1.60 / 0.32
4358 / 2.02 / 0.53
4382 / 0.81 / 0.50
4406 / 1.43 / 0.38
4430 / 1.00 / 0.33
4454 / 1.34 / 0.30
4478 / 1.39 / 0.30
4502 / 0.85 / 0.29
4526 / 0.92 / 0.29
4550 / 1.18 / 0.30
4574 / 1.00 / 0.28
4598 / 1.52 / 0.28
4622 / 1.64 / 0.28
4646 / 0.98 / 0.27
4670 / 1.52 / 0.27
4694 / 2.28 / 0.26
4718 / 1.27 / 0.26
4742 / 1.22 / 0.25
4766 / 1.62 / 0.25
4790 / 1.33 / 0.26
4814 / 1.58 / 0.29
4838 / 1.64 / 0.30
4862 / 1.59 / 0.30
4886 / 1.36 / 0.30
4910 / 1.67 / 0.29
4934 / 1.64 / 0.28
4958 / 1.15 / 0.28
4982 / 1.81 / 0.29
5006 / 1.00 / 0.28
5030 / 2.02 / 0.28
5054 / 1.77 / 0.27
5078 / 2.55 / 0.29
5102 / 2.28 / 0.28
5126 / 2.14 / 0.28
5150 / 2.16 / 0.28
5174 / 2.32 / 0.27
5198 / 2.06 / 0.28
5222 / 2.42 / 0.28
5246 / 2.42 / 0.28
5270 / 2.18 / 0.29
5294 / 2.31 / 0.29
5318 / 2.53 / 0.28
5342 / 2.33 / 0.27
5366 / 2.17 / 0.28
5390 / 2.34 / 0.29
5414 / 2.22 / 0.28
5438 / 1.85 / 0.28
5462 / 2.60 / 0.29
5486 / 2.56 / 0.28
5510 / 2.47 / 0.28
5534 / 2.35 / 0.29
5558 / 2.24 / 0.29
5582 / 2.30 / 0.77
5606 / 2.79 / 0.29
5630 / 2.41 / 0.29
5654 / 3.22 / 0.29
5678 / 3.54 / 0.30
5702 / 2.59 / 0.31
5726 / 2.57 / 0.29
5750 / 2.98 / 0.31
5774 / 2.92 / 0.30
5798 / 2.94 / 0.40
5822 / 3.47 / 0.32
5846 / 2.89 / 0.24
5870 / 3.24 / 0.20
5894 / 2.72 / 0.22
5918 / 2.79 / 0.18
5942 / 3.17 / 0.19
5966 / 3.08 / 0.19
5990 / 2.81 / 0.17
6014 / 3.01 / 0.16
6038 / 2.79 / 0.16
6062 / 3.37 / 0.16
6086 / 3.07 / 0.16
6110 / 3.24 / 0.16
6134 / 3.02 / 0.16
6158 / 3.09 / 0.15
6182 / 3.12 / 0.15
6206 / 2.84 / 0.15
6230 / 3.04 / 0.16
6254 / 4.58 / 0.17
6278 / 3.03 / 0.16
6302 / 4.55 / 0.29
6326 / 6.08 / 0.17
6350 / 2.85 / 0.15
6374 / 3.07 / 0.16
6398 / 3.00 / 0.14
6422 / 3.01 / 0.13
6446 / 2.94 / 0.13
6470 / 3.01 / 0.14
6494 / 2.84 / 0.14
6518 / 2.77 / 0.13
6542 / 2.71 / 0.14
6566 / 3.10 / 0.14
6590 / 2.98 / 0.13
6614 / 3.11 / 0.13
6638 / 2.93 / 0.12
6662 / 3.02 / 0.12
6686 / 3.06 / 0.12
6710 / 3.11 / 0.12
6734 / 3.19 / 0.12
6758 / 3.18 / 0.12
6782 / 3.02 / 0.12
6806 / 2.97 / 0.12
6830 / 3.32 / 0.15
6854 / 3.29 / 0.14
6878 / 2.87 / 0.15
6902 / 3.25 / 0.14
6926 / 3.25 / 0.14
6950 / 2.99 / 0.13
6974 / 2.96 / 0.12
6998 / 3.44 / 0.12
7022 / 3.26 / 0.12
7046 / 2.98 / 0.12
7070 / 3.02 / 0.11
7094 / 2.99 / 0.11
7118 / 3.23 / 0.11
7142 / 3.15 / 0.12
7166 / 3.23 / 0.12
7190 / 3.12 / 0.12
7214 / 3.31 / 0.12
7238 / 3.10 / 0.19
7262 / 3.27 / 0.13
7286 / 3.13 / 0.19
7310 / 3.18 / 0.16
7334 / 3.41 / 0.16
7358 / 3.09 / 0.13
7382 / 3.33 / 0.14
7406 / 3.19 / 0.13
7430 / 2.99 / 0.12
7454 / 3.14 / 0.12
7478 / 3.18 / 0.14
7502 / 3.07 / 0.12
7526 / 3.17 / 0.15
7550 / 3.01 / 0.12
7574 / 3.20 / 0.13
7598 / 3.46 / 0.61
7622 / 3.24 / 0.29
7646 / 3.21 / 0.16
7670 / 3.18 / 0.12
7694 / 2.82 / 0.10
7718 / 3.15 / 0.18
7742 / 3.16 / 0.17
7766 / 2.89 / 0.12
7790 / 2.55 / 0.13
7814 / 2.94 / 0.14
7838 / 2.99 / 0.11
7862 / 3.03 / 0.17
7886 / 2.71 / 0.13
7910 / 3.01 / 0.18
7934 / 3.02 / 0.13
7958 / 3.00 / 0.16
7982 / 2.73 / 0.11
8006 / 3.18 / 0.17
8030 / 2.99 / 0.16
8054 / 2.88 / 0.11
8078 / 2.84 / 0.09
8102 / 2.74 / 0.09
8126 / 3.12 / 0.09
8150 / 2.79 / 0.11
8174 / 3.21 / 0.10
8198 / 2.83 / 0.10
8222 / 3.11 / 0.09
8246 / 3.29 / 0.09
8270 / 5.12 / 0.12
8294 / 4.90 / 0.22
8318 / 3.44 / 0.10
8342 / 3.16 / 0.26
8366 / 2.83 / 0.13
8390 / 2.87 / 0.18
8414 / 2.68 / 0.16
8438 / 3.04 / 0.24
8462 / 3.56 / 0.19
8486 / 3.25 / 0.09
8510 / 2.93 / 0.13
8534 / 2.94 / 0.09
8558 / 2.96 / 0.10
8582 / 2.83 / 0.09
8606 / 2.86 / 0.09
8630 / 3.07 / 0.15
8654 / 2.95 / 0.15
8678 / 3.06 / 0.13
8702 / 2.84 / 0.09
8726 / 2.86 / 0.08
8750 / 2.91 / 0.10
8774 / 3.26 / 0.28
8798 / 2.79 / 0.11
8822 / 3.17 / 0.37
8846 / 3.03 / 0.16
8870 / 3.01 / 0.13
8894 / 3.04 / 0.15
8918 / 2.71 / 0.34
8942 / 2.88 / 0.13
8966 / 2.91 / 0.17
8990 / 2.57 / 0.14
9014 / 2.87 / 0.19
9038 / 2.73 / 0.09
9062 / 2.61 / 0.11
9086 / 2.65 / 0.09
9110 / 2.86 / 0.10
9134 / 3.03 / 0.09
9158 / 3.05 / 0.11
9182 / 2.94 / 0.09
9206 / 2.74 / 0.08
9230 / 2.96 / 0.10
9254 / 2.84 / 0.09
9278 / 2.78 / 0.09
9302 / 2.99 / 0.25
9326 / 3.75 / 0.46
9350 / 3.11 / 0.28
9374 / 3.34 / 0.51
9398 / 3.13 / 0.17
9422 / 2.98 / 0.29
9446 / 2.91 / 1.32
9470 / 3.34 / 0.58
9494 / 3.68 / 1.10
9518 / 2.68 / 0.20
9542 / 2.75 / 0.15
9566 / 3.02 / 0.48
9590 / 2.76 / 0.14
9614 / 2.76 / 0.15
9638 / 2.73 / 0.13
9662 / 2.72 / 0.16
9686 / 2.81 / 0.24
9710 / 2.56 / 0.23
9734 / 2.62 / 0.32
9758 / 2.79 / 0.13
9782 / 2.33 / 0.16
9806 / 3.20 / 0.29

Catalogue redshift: 0.261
